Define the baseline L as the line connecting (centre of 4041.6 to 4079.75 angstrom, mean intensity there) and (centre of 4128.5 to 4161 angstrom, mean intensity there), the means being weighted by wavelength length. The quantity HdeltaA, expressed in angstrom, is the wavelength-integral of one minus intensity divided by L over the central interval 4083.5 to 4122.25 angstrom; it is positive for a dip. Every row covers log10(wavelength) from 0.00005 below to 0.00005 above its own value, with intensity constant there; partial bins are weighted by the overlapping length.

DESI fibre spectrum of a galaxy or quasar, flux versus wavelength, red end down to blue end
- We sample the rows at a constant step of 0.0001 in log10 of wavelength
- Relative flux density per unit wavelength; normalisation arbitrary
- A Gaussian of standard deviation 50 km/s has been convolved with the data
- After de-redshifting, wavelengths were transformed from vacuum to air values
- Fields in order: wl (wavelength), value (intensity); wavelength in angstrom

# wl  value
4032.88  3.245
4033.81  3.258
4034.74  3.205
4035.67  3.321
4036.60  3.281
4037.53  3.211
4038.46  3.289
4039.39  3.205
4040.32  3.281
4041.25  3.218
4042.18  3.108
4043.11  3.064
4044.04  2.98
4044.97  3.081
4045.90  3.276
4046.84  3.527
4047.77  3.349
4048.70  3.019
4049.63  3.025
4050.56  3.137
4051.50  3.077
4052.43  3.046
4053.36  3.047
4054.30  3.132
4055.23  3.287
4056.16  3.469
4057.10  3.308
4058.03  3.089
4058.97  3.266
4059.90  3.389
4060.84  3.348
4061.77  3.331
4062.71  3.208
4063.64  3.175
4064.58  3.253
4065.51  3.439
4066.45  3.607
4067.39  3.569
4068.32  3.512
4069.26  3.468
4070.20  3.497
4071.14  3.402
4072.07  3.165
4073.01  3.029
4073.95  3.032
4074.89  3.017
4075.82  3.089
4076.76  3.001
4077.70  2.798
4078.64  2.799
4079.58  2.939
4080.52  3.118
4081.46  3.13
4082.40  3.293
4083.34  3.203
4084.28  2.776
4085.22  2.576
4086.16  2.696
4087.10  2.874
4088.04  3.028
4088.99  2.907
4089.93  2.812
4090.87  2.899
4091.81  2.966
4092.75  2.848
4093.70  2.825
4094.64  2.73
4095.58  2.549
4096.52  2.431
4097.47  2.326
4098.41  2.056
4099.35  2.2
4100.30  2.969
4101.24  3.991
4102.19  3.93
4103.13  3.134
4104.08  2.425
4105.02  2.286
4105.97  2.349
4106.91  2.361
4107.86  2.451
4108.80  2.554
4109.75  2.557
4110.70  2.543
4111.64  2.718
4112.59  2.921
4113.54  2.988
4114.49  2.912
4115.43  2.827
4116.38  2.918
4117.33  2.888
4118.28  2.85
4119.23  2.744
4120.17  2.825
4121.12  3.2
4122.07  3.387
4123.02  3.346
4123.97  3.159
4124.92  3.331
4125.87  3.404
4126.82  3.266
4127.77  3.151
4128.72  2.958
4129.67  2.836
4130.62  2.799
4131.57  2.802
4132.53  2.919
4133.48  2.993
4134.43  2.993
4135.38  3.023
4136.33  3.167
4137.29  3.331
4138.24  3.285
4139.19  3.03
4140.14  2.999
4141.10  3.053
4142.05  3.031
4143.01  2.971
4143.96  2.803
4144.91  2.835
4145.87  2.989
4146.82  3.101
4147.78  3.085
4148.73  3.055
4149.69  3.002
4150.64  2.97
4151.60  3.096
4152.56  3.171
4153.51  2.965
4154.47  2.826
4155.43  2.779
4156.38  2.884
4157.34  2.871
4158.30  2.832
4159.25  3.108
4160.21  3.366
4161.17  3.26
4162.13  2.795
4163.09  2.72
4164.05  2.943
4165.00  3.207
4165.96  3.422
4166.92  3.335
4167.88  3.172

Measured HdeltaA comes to 4.0 angstrom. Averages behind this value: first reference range 3.21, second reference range 3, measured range 2.79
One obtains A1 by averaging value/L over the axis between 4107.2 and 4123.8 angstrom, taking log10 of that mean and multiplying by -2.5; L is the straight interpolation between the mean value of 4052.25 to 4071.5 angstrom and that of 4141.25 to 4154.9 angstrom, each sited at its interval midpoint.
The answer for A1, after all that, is 0.09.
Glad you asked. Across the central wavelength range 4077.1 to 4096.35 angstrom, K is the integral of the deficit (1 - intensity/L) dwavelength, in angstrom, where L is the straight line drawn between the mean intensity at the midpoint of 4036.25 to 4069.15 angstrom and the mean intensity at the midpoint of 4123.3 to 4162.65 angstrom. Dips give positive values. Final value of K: 1.74 angstrom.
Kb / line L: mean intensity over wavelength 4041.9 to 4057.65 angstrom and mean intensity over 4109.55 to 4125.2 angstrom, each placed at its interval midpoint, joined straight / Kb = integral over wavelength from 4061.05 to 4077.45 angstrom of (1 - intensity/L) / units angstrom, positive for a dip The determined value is -0.9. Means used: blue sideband 3.17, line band 3.28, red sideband 2.95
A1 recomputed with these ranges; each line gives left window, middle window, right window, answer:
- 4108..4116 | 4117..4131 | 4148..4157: -0.10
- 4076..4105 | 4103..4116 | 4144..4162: 0.11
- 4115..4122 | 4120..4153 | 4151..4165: -0.04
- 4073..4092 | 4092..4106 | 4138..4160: 0.08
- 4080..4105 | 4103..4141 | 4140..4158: 0.00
